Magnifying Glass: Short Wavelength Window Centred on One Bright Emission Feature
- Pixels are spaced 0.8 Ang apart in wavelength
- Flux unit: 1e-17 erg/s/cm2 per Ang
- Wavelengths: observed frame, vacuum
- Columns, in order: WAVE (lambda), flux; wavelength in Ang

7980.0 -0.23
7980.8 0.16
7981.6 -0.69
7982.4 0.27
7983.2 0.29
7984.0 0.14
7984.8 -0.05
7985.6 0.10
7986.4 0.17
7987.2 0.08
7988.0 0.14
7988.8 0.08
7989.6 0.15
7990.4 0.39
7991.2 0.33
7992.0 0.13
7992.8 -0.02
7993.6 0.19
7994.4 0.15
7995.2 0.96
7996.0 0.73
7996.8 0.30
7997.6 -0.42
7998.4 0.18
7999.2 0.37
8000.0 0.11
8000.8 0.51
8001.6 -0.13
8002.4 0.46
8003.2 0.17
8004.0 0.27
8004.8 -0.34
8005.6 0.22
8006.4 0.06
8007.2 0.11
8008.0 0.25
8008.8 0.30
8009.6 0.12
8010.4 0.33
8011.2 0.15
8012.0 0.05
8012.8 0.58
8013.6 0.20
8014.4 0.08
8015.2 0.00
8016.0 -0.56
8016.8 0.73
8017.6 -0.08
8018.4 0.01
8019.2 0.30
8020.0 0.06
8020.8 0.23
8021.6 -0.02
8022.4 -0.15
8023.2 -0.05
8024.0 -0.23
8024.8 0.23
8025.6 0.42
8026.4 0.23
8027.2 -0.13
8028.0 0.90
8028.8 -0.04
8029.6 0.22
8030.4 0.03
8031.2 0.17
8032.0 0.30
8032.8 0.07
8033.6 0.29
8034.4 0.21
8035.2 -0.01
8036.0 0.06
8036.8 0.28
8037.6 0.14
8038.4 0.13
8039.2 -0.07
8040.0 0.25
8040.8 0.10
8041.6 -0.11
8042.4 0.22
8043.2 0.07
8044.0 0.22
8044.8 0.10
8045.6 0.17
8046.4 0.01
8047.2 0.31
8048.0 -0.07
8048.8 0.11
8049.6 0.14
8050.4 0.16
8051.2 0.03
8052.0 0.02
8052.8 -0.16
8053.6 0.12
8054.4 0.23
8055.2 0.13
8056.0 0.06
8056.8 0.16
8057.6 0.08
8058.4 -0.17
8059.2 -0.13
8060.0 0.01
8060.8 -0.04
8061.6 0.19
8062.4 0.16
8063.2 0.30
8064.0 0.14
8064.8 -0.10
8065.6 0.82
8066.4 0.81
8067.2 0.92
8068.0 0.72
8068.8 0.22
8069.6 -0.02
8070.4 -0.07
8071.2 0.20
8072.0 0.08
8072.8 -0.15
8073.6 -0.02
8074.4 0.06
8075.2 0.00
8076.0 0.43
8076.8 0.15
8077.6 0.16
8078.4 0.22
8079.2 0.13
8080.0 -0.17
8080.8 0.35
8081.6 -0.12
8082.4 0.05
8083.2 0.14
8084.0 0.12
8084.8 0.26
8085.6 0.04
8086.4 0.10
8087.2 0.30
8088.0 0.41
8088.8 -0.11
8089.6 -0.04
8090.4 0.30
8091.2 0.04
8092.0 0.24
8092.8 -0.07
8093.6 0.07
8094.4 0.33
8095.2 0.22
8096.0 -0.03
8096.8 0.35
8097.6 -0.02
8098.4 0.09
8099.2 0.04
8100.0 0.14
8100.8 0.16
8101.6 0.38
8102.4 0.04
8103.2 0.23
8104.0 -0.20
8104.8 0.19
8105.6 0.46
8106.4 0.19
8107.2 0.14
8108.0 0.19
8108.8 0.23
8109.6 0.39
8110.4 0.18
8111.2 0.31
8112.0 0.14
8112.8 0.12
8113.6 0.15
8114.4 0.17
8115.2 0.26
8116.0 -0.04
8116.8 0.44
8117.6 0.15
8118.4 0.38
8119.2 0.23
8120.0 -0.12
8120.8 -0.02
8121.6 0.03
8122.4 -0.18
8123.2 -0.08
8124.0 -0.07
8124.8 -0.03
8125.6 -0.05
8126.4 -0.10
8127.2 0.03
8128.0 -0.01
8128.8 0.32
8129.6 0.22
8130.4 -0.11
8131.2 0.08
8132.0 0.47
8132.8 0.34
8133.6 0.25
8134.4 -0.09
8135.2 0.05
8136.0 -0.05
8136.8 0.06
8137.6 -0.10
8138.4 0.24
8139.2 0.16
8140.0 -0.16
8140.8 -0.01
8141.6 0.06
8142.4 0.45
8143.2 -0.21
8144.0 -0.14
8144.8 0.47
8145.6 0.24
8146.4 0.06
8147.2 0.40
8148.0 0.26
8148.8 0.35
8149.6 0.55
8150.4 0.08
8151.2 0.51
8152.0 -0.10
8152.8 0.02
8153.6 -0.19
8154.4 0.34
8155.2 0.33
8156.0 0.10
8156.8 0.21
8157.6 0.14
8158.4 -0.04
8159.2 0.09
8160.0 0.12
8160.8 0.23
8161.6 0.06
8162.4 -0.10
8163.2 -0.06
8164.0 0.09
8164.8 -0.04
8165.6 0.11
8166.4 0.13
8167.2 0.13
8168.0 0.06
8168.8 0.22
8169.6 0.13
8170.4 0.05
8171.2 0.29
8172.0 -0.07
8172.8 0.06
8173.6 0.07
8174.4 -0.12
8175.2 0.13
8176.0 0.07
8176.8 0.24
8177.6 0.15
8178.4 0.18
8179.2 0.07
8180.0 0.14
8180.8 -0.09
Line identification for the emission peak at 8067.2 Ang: H-gamma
